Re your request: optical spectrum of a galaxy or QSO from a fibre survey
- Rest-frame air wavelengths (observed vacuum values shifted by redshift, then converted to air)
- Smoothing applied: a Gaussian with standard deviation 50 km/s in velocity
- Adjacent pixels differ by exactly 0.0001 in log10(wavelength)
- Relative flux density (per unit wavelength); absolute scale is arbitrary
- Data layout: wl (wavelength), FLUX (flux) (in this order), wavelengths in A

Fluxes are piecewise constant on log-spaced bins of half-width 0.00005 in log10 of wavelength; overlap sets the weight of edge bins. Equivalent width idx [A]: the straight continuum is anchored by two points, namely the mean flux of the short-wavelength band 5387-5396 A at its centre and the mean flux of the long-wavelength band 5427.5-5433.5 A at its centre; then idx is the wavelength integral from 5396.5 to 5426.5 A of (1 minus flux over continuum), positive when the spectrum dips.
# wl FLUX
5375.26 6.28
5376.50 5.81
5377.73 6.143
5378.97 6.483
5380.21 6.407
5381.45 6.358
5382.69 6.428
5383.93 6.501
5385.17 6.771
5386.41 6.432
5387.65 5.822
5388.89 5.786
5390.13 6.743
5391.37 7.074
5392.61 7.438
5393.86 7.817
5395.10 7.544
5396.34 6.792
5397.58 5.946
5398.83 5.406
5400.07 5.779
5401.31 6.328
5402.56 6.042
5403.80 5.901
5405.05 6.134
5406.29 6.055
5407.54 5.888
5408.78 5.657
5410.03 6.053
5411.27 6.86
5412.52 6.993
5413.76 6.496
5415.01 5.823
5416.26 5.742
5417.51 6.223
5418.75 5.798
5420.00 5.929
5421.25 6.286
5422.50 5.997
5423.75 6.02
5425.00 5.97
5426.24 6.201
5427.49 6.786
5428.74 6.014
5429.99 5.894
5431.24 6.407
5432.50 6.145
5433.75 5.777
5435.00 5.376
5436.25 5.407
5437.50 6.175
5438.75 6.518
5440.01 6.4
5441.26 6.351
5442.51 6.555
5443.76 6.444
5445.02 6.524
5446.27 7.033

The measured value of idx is 2.0 A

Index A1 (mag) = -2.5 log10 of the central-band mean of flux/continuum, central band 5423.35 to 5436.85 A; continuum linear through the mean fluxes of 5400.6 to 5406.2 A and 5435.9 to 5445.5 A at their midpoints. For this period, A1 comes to 0.04 mag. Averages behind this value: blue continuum 6.09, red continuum 6.32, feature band 6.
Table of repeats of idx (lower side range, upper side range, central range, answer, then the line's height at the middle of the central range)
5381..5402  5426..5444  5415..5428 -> 0.40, 6.27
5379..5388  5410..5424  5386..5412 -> -0.19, 6.31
